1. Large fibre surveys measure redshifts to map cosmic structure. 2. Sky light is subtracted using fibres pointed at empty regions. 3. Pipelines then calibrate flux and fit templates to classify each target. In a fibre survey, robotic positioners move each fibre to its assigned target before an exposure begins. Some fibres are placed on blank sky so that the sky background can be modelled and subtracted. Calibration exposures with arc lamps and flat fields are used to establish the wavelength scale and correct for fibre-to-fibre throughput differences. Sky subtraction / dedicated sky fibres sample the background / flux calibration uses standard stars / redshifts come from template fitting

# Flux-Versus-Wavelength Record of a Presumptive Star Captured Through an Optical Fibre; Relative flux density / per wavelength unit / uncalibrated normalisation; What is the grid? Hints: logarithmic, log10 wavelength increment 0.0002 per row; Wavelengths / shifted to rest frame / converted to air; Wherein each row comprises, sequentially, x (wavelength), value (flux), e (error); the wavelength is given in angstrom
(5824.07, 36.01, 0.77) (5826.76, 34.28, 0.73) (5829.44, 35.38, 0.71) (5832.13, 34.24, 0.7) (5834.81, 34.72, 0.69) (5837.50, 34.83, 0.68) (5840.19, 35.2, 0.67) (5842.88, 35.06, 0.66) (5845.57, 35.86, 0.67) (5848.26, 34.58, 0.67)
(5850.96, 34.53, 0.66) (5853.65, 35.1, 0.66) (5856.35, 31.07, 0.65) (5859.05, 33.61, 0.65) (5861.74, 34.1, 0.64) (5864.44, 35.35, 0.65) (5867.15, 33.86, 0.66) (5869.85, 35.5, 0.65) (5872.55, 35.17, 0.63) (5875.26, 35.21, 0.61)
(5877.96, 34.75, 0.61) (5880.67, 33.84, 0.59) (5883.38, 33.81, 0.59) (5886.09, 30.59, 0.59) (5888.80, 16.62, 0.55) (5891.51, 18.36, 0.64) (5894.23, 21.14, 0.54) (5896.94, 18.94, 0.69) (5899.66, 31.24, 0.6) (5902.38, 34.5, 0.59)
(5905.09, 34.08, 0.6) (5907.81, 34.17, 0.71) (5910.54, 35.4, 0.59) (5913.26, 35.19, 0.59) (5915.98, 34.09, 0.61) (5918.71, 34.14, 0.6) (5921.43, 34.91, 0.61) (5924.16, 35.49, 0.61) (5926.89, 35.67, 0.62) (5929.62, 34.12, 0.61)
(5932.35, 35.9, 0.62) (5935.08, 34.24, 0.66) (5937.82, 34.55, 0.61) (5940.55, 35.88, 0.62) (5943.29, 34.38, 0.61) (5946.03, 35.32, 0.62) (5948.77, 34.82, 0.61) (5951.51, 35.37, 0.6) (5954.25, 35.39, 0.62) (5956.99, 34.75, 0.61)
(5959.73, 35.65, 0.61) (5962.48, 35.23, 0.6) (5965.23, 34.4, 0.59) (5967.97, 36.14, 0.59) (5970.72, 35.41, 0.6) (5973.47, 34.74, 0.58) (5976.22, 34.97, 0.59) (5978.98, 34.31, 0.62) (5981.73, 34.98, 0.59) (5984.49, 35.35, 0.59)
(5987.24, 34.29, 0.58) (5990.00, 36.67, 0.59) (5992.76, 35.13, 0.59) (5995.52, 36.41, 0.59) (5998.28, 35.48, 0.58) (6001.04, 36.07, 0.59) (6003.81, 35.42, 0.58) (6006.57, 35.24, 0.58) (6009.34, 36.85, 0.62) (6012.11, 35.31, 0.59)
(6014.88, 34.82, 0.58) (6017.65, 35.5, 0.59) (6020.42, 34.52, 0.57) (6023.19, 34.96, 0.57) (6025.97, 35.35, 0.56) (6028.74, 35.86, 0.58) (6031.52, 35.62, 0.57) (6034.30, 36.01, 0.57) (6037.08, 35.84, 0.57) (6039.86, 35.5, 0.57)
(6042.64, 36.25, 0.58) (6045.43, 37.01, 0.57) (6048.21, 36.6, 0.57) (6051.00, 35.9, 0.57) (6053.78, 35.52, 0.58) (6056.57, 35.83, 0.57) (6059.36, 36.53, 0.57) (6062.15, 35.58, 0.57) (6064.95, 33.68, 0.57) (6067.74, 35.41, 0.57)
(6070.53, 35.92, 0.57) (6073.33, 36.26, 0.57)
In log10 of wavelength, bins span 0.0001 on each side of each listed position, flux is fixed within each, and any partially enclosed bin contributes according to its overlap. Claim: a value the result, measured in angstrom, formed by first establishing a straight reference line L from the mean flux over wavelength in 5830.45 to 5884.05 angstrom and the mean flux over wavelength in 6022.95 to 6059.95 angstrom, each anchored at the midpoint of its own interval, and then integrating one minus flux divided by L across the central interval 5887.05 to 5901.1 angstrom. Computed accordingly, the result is 5.3 angstrom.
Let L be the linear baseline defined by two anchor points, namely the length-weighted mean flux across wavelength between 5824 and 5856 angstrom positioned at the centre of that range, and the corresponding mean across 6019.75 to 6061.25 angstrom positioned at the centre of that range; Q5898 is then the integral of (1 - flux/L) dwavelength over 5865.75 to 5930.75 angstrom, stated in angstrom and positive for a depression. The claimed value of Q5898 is 6.33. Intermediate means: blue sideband 34.8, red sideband 35.8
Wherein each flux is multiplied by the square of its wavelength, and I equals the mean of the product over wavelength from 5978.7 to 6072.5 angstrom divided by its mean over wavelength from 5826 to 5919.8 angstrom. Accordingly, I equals 1.15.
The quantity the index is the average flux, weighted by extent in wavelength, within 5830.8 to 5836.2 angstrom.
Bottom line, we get 34.5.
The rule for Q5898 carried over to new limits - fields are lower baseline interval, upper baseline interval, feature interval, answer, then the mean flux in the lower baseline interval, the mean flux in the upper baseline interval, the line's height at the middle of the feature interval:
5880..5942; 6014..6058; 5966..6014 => -1.8 angstrom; 31.6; 35.7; 34.2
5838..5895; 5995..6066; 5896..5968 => -1.4 angstrom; 32.2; 35.7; 33.6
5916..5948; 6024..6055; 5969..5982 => 0.2 angstrom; 34.9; 35.9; 35.3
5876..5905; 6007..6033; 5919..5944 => -3.9 angstrom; 27.8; 35.4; 30.2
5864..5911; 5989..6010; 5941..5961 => -0.9 angstrom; 30.5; 35.9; 33.5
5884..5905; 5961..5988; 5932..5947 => -2.0 angstrom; 25.4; 35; 30.8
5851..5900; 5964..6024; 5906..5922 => -1.3 angstrom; 30.5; 35.3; 32.1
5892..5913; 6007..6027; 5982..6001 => -0.8 angstrom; 29.7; 35.3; 34.1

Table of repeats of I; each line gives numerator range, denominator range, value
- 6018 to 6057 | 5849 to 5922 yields 1.18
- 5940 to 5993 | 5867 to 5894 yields 1.20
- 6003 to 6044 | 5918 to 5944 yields 1.05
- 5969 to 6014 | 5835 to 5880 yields 1.07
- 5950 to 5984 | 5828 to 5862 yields 1.06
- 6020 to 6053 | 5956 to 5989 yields 1.04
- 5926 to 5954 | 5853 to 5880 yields 1.05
